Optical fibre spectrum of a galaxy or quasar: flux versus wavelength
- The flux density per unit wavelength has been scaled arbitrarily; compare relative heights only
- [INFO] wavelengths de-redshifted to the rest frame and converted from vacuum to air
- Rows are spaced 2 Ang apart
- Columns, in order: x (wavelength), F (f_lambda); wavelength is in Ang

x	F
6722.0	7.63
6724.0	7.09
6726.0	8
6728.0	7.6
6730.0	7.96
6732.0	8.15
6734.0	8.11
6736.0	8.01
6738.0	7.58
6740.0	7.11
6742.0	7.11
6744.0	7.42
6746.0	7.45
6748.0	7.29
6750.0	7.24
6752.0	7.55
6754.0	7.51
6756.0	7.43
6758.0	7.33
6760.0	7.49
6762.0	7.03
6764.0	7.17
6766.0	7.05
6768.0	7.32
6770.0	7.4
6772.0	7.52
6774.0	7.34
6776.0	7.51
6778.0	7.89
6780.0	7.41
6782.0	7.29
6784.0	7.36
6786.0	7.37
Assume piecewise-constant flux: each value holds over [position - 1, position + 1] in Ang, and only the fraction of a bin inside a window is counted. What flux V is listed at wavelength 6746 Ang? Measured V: 7.45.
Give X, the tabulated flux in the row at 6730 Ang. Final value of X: 7.96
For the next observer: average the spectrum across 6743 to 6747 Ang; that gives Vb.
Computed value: 7.44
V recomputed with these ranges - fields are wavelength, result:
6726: 8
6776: 7.51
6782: 7.29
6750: 7.24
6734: 8.11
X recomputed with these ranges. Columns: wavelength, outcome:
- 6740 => 7.11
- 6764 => 7.17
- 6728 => 7.6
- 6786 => 7.37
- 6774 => 7.34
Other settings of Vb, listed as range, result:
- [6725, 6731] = 7.85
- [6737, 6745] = 7.31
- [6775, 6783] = 7.53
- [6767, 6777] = 7.42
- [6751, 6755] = 7.53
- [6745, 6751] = 7.33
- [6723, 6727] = 7.54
